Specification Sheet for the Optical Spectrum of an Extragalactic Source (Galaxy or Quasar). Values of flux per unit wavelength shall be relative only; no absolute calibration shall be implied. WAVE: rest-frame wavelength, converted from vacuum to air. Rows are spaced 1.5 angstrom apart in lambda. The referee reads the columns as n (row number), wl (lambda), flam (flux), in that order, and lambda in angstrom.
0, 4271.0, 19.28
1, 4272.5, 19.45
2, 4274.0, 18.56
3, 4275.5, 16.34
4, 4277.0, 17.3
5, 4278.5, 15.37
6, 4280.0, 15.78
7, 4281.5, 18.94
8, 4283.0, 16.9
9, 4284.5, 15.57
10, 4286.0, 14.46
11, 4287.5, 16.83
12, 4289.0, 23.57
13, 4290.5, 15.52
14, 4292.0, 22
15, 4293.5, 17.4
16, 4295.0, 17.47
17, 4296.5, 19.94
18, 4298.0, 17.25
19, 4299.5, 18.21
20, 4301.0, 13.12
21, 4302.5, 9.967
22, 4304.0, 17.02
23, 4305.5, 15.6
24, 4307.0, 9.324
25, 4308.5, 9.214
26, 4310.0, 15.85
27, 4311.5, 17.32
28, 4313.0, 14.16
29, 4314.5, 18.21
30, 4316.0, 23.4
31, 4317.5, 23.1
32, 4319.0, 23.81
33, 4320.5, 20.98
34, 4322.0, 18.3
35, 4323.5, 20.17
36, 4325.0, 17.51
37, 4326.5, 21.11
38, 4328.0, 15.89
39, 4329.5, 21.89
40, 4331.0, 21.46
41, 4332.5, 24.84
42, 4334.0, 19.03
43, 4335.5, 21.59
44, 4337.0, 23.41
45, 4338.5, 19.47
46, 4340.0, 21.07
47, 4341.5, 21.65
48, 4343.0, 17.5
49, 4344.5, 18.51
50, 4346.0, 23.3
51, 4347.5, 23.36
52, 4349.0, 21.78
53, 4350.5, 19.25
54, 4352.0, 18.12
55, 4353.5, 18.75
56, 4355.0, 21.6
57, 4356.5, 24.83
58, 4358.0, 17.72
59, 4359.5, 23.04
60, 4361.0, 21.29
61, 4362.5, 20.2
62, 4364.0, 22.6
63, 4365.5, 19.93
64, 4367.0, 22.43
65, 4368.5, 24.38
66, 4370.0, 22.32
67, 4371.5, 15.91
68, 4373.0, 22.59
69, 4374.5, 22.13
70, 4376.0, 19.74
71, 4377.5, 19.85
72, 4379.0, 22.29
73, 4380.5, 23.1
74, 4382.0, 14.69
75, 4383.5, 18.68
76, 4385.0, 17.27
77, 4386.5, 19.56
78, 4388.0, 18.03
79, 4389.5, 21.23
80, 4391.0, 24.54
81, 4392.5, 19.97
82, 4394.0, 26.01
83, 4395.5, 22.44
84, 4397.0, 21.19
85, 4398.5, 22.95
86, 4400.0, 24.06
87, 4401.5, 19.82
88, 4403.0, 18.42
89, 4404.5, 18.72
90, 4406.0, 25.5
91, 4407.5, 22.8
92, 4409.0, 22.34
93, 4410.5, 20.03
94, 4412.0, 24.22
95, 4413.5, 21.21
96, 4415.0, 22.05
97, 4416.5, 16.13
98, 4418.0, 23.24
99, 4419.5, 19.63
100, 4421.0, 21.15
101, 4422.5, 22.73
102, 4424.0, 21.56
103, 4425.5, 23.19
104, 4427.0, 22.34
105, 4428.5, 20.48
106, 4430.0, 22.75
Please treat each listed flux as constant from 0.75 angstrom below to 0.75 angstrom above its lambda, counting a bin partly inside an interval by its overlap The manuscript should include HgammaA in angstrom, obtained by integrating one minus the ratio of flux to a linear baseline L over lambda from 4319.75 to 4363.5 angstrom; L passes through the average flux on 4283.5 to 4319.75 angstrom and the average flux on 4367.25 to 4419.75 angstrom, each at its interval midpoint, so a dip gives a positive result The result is -4.3 angstrom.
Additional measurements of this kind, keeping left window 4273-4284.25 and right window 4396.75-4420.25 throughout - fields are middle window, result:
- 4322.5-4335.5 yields -1.1 angstrom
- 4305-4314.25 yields 2.2 angstrom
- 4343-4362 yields -1.3 angstrom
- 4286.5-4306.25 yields 0.5 angstrom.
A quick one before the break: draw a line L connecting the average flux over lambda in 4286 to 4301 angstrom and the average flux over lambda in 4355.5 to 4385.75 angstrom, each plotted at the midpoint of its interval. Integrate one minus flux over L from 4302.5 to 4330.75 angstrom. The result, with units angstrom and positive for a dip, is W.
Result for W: 1.80 angstrom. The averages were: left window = 18.2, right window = 20.8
